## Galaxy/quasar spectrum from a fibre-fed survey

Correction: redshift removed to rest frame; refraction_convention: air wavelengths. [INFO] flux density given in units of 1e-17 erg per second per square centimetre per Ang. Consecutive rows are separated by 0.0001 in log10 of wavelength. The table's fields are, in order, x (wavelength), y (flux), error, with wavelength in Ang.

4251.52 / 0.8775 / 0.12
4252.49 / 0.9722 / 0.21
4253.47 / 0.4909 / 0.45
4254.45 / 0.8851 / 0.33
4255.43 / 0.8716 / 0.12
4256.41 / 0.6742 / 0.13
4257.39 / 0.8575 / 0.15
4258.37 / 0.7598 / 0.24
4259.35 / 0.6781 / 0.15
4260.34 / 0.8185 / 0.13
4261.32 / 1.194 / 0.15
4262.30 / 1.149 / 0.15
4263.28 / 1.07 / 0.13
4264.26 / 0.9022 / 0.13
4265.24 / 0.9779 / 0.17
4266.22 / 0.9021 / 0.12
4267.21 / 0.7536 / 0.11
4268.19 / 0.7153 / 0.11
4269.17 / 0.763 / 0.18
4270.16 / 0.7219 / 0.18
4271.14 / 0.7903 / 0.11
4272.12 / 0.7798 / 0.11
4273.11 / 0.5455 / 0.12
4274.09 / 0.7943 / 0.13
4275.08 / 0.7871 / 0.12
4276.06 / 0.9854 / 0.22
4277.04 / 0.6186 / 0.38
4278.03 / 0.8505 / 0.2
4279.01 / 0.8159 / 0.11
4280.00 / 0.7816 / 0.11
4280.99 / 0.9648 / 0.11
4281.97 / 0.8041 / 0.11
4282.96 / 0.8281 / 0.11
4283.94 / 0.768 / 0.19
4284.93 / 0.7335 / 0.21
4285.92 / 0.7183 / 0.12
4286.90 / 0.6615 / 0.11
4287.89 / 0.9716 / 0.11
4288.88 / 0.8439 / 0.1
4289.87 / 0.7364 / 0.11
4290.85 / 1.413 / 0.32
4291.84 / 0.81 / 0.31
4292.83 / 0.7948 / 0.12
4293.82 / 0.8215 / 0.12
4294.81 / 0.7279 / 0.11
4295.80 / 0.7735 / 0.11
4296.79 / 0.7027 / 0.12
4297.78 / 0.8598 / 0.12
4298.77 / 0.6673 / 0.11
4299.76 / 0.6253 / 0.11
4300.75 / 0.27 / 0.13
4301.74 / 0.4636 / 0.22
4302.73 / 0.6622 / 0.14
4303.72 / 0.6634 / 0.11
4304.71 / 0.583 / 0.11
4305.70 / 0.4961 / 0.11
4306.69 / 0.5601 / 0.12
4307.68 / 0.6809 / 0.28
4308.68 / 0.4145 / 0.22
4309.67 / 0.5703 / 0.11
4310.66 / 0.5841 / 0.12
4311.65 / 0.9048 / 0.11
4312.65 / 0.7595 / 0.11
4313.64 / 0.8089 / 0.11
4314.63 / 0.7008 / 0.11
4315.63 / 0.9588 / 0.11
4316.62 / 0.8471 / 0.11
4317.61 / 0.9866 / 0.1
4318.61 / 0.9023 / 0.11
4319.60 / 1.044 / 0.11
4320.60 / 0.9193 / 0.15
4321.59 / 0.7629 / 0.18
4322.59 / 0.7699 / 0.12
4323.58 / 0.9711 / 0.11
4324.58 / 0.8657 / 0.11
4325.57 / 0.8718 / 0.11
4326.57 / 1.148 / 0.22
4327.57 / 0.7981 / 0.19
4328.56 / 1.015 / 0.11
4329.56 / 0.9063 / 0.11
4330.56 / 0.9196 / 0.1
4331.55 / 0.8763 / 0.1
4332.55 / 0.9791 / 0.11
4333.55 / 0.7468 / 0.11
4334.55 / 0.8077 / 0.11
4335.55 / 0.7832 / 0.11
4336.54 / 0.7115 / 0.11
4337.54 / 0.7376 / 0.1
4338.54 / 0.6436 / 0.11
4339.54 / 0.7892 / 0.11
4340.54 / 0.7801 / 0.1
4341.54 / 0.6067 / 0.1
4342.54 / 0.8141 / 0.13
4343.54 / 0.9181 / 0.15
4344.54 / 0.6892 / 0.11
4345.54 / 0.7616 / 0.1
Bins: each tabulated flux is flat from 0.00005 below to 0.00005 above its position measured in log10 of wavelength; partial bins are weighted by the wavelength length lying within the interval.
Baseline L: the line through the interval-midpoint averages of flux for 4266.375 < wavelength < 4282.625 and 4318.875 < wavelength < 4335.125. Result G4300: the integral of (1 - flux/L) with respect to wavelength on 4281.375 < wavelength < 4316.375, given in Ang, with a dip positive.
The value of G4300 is 4.6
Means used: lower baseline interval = 0.782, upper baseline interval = 0.899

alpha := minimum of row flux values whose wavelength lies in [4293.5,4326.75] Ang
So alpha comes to 0.27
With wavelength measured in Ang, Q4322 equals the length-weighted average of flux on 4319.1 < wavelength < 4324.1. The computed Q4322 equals 0.893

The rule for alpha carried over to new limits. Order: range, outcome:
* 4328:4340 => 0.6436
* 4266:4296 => 0.5455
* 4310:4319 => 0.5841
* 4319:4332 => 0.7629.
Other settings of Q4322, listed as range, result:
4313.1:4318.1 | 0.861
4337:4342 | 0.712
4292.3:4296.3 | 0.778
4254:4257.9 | 0.821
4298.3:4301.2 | 0.524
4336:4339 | 0.701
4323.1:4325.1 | 0.918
